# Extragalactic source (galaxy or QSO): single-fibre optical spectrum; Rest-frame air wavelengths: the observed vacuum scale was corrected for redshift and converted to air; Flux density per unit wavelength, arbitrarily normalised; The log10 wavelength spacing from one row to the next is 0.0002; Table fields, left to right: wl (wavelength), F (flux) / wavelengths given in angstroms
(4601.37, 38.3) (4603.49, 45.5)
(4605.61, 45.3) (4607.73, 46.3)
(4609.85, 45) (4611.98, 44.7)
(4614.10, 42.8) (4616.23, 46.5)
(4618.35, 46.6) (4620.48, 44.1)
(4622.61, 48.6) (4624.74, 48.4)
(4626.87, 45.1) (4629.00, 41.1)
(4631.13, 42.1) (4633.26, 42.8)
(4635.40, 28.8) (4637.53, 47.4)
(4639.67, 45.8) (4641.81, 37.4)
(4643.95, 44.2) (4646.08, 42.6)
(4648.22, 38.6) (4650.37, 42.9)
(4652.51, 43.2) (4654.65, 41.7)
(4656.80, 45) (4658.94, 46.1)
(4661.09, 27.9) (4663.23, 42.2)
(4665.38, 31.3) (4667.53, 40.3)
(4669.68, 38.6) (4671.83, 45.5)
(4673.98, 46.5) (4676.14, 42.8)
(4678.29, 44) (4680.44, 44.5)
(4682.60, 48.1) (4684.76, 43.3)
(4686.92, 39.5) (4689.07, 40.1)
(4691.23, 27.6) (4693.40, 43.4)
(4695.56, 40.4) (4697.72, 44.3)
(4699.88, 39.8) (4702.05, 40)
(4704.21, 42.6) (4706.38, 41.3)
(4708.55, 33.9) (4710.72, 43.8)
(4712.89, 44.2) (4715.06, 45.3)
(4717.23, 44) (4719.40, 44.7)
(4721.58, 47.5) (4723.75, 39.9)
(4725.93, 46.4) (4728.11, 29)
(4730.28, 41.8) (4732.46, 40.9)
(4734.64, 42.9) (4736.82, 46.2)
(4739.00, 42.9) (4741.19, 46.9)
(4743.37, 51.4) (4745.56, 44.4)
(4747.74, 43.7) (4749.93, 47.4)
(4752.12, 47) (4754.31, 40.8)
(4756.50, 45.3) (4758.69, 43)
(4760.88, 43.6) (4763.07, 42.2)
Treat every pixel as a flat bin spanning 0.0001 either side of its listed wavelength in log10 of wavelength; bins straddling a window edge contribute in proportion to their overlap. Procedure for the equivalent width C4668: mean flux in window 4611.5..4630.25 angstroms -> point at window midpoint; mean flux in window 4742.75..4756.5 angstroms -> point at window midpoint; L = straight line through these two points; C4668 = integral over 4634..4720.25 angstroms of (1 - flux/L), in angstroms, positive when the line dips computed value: 7.7 angstroms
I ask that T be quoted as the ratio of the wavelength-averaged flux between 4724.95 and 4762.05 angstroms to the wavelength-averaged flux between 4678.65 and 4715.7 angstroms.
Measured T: 1.06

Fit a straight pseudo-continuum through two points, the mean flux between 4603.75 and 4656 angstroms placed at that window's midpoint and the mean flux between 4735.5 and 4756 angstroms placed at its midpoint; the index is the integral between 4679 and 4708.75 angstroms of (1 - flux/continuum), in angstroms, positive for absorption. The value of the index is 2.5 angstroms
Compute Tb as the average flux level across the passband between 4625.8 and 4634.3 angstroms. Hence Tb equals 42.8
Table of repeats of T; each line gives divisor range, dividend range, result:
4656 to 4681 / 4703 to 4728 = 1.03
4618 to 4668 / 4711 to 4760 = 1.05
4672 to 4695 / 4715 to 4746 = 1.03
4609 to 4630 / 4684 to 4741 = 0.92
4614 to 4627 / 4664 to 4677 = 0.88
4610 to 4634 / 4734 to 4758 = 1.01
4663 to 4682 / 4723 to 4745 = 1.02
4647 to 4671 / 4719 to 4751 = 1.10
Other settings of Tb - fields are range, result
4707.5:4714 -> 40.7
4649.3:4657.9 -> 43.2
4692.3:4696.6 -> 41.8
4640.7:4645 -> 40.8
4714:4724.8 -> 44.3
